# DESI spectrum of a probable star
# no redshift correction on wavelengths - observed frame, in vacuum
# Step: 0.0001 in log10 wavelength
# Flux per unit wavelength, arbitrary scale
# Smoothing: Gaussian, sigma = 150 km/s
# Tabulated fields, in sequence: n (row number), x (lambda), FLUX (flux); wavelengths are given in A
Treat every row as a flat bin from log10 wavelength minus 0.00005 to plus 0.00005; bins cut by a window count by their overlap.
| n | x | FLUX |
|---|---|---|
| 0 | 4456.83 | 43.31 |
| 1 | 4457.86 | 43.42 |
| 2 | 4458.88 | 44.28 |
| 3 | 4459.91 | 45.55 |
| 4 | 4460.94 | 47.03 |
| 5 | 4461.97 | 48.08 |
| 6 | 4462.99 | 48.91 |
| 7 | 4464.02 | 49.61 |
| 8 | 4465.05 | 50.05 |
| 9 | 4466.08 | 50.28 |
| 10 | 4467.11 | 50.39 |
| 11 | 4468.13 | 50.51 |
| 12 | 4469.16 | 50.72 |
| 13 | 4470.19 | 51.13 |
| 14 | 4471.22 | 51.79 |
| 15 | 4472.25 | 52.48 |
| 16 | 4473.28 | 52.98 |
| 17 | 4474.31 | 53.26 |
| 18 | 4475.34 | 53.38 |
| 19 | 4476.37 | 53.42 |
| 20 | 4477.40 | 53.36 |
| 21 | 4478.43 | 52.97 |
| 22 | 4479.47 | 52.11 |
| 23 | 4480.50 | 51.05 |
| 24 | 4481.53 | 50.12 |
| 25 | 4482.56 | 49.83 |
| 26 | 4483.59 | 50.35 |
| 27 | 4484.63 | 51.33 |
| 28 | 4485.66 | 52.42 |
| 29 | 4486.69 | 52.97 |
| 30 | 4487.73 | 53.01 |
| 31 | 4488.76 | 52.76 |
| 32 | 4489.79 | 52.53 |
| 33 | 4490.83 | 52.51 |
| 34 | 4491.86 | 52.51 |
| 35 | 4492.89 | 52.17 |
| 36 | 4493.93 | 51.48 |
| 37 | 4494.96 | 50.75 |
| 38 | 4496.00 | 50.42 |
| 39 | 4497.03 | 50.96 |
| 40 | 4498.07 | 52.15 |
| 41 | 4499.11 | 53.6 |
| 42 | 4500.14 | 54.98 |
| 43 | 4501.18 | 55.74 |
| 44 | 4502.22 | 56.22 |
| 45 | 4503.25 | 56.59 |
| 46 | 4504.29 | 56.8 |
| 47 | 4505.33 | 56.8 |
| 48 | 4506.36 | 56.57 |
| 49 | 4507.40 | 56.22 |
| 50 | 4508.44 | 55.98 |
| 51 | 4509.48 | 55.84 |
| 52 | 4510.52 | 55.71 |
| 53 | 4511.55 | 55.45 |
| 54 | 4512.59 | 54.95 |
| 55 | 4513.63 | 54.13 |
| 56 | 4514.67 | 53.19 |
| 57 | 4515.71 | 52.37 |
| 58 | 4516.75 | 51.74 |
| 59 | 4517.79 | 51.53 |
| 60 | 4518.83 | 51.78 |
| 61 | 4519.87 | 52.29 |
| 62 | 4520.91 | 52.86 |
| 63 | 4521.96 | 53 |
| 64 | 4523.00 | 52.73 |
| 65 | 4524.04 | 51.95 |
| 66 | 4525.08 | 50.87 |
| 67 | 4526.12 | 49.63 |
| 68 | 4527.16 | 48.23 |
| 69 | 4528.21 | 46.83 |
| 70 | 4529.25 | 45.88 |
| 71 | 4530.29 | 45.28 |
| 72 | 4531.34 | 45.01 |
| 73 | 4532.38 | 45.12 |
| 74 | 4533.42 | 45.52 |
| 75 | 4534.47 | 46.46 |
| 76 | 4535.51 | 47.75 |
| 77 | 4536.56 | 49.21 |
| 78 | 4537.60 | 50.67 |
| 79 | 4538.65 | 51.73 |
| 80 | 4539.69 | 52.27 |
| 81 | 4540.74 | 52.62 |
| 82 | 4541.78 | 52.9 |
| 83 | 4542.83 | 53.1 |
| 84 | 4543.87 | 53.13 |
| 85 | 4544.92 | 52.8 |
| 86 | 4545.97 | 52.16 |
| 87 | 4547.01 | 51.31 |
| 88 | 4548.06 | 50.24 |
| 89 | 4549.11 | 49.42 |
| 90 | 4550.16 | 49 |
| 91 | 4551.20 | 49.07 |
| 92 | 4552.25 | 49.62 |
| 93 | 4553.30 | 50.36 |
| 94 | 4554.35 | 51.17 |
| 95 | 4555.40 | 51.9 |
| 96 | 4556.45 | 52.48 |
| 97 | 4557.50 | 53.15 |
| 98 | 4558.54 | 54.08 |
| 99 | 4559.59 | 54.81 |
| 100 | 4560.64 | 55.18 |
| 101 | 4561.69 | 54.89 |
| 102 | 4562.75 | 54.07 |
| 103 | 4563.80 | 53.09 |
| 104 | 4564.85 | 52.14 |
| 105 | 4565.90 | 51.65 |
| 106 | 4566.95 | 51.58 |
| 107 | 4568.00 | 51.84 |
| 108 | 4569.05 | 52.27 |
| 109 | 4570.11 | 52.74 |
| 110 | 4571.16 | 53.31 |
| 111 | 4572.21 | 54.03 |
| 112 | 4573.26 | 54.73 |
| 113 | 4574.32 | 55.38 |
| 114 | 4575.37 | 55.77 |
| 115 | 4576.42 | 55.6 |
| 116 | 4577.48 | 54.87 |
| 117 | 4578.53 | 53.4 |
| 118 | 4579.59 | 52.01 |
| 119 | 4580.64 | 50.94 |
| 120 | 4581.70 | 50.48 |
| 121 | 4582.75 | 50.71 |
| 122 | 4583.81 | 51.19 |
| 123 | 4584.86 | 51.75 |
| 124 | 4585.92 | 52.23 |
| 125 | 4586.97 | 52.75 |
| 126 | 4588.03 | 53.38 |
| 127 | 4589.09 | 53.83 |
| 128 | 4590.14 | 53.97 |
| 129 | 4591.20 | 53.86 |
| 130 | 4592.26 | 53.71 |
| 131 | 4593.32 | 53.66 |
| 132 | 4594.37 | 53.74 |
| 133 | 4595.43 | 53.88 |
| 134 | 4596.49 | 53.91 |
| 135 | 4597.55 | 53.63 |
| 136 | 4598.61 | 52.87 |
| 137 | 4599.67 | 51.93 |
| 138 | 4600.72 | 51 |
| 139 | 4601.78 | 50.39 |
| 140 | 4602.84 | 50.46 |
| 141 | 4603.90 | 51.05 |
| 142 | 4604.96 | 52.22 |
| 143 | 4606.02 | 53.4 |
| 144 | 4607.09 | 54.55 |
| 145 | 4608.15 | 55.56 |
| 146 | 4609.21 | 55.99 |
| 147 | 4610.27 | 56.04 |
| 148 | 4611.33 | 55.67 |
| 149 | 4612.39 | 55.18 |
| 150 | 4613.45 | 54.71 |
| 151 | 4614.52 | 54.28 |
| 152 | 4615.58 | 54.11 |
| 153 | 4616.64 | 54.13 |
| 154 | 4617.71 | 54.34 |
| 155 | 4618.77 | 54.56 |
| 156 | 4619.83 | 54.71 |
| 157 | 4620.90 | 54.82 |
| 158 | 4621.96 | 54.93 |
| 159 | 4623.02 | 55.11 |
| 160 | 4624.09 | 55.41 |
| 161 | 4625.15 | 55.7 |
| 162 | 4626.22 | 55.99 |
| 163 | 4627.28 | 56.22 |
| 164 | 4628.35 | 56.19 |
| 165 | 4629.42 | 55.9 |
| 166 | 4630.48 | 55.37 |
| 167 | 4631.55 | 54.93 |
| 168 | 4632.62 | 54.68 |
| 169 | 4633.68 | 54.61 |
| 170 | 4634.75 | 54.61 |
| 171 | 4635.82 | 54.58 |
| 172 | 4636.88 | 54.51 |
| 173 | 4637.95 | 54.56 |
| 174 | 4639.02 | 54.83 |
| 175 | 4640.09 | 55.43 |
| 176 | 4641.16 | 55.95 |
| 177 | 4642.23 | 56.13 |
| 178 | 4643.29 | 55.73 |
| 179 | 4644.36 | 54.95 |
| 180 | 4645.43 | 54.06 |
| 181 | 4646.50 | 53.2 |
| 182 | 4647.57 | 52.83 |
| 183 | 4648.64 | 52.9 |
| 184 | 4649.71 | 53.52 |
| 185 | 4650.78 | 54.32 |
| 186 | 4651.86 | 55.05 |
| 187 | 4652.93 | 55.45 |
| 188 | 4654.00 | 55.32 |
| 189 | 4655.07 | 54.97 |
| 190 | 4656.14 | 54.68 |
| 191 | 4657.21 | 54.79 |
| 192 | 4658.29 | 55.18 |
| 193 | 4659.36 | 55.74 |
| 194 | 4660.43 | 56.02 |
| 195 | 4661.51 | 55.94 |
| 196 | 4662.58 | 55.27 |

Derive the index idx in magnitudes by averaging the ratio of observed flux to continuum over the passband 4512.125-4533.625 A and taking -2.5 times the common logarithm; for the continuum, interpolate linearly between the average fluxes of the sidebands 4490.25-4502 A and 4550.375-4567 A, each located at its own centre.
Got 0.05 mag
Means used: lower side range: 52.5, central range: 50.3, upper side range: 52.4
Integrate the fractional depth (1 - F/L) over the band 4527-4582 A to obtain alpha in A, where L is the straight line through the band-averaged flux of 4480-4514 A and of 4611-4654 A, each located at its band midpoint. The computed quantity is 2.7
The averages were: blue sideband 53.5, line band 51.4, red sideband 54.9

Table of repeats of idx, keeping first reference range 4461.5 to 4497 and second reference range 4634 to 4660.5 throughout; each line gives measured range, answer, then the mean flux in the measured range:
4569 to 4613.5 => 0.007 mag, 53.3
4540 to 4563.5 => 0.016 mag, 52.2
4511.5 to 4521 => -0.014 mag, 52.9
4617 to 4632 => -0.019 mag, 55.3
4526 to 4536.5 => 0.131 mag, 46.5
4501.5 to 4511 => -0.085 mag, 56.3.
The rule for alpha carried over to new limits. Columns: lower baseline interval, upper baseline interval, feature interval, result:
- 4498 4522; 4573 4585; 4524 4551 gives 2.2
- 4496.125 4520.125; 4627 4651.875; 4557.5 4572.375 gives 0.4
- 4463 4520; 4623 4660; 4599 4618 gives 0.3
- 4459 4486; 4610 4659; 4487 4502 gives -0.4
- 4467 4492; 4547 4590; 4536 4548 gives 0.1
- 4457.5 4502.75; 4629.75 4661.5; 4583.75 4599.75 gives 0.1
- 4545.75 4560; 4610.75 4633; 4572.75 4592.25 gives -0.1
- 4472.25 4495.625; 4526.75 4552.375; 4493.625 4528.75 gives -1.7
